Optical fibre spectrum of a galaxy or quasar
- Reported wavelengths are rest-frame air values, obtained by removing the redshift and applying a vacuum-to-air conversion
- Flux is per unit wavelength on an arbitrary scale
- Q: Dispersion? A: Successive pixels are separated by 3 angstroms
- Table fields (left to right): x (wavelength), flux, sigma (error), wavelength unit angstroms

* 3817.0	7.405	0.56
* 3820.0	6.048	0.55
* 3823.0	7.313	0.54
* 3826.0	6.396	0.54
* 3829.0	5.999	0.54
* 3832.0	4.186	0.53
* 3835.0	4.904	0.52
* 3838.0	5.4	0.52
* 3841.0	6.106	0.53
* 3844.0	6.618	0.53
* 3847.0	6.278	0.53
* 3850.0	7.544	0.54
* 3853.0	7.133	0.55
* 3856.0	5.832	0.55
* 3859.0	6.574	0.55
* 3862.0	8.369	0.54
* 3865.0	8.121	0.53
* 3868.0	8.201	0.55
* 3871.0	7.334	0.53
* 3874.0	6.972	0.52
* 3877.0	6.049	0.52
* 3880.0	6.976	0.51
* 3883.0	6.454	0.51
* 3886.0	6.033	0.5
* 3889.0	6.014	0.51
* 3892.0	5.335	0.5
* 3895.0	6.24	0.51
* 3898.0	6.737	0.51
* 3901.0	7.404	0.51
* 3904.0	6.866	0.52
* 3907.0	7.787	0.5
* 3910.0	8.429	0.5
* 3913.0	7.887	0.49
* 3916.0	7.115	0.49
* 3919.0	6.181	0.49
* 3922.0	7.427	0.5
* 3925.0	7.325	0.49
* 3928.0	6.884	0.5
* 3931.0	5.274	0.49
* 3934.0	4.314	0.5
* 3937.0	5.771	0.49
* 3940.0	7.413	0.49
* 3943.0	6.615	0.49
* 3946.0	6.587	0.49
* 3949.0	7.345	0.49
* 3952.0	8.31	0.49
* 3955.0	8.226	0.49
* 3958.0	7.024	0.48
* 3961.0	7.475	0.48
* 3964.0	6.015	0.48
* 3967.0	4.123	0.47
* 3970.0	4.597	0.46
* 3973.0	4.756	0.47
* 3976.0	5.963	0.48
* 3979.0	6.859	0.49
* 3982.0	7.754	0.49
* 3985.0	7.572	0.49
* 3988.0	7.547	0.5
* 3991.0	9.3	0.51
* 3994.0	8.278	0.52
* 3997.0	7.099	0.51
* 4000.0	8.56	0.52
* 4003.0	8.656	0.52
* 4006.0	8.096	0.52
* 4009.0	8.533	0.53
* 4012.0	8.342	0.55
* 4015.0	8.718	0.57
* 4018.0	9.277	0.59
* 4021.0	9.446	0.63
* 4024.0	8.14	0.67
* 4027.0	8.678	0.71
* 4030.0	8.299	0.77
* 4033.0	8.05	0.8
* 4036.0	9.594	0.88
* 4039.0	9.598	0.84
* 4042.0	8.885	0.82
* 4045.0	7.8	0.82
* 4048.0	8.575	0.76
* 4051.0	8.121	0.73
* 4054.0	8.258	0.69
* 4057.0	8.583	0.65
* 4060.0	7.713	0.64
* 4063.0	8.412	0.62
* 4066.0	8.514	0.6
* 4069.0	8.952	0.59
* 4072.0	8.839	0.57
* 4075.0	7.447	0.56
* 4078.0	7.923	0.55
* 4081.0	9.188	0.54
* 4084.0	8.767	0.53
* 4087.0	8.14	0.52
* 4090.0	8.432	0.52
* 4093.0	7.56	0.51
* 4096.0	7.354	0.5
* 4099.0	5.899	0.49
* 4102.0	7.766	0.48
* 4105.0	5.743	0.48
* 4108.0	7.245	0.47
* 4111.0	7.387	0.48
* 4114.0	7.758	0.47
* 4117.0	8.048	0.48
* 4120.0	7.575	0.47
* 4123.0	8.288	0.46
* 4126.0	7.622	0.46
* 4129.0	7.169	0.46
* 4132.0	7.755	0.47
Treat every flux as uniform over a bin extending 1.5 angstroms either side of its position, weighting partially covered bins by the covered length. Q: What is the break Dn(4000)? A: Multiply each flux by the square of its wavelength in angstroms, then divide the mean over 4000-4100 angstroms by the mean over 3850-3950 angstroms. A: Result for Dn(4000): 1.33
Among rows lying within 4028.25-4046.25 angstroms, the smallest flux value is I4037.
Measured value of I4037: 7.8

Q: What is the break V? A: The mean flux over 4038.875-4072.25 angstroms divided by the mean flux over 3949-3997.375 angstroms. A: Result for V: 1.2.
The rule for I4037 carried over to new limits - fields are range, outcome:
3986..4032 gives 7.099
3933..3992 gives 4.123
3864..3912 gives 5.335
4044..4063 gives 7.713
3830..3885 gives 4.186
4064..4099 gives 5.899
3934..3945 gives 4.314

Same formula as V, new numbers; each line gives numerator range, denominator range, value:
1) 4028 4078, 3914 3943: 1.31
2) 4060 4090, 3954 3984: 1.34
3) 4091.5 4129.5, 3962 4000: 1.09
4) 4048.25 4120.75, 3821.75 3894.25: 1.22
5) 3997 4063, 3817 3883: 1.29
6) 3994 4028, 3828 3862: 1.38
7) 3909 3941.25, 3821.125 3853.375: 1.09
